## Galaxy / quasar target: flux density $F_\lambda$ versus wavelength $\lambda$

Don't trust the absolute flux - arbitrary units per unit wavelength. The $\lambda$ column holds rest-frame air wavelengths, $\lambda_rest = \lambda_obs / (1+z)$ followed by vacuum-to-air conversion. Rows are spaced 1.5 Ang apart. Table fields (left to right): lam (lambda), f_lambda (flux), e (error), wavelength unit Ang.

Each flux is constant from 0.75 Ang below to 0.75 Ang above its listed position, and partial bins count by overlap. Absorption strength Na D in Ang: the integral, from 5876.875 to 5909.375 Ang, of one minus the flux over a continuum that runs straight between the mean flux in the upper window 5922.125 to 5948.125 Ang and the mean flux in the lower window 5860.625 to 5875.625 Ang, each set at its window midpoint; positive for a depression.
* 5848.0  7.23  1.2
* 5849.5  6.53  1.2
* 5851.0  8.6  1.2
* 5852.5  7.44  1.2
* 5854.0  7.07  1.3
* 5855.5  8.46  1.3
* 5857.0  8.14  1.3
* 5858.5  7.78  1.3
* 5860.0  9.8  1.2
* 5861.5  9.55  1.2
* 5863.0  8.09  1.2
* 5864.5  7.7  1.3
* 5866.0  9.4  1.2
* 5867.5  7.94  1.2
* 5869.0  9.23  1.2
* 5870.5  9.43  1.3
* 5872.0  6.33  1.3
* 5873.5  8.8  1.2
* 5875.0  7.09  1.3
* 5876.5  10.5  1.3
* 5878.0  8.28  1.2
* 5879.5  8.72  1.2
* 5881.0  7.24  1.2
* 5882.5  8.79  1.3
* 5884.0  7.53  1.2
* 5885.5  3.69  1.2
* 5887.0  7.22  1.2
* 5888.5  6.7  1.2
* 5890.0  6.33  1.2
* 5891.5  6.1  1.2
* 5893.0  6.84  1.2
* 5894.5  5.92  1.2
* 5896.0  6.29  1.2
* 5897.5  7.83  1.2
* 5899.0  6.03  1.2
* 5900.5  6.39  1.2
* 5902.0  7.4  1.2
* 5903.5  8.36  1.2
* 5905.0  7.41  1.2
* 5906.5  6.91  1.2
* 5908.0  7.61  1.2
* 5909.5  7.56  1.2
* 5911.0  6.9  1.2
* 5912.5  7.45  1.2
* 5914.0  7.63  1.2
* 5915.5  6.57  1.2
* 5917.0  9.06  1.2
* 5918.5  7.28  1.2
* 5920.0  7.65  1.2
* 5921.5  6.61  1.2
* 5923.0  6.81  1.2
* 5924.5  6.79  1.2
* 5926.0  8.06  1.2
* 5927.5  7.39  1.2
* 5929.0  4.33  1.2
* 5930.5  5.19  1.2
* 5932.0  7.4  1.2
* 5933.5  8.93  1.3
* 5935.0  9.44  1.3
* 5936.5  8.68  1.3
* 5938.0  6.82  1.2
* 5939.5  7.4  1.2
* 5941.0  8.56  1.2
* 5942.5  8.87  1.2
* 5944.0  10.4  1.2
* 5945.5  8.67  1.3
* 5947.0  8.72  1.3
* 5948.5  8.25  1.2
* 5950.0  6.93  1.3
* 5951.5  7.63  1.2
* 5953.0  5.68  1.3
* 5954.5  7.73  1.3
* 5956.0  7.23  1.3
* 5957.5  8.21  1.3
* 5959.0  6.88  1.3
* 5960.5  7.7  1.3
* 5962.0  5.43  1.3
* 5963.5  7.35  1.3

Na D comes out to 4.31 Ang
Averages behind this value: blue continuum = 8.38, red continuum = 7.79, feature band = 7.08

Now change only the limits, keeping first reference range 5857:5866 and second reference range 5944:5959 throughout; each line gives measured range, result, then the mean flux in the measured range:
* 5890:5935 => 5.8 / 7.09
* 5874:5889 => 1.5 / 7.61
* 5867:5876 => 0.3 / 8.21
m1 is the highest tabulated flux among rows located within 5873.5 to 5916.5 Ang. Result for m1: 10.5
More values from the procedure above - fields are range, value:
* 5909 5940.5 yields 9.44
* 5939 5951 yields 10.4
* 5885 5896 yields 7.22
